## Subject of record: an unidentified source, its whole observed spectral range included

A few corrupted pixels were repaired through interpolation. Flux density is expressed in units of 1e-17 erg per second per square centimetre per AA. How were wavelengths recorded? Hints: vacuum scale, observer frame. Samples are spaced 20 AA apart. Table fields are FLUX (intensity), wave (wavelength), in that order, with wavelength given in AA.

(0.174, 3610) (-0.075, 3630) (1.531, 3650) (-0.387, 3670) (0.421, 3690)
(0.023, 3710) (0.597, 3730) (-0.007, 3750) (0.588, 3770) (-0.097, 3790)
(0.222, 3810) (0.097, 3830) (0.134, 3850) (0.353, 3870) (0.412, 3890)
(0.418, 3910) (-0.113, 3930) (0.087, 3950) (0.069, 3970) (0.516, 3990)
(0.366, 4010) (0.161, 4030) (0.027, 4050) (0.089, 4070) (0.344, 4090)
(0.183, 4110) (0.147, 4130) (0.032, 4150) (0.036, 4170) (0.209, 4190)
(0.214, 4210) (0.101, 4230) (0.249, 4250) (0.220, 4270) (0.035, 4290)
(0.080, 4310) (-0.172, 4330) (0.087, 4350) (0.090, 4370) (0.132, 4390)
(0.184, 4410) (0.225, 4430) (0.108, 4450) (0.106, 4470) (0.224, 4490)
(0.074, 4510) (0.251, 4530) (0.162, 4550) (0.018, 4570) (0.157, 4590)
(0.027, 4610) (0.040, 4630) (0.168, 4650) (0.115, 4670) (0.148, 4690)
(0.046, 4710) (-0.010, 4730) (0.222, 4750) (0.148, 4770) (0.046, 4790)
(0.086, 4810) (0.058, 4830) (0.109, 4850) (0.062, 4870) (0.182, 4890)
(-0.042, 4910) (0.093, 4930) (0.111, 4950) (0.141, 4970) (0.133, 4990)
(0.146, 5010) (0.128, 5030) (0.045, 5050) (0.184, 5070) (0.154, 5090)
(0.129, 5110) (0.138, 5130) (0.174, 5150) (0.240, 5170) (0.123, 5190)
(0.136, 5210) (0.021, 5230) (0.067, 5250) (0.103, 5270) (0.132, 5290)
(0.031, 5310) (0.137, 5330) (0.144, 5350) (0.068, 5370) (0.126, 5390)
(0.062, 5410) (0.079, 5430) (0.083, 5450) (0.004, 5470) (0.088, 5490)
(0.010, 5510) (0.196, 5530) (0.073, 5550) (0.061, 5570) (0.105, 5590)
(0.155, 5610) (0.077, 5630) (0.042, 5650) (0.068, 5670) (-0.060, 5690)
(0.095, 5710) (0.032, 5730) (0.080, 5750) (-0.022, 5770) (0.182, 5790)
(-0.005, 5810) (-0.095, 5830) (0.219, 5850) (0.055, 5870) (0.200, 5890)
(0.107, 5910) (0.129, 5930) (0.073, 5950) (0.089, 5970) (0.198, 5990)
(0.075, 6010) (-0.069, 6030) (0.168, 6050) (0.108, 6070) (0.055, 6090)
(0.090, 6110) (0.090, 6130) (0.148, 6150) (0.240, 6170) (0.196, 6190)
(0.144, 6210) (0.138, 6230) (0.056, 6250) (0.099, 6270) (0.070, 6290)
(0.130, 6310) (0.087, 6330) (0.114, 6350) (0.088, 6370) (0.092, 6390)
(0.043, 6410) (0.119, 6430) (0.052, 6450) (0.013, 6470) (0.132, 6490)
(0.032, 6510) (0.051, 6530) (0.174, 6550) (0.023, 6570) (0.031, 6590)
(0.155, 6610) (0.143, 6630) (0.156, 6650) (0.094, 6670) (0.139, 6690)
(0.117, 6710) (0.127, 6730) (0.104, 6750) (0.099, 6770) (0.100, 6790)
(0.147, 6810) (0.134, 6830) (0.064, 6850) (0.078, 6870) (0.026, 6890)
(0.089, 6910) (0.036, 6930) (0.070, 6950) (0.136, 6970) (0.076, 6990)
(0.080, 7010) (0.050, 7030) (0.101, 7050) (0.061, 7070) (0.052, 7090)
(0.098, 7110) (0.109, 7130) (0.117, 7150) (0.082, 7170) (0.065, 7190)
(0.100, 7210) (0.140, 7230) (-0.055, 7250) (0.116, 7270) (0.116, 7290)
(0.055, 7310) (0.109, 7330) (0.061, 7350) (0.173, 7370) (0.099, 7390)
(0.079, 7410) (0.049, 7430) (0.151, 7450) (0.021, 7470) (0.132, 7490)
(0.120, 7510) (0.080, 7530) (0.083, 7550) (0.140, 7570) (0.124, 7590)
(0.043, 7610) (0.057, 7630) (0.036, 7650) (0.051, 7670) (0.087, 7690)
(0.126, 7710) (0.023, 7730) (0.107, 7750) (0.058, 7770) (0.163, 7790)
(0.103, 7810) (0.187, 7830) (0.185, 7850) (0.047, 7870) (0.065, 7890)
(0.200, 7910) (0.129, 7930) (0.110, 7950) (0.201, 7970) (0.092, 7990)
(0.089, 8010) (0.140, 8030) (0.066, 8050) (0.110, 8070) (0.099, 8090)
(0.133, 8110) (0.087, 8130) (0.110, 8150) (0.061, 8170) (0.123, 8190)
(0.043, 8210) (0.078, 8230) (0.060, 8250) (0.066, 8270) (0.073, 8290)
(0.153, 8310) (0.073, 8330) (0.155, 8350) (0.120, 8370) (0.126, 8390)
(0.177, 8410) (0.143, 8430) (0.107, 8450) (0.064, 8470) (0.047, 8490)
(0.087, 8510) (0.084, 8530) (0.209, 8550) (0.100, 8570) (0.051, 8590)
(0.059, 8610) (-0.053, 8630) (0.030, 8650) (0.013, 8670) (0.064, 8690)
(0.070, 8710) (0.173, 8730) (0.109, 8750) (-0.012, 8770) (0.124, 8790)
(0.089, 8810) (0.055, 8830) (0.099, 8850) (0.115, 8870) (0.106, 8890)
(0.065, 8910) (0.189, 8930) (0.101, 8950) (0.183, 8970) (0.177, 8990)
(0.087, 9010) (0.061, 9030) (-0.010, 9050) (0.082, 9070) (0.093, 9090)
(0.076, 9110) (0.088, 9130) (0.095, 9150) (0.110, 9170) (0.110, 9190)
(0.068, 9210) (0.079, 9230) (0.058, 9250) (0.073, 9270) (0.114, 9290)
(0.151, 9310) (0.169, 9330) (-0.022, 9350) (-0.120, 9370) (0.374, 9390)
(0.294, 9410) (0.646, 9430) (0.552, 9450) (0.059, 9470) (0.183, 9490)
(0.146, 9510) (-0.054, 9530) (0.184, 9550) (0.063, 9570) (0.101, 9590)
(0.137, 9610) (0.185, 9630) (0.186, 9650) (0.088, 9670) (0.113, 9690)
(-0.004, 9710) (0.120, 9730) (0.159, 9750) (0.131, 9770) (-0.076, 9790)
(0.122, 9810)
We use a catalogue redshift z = 1.53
